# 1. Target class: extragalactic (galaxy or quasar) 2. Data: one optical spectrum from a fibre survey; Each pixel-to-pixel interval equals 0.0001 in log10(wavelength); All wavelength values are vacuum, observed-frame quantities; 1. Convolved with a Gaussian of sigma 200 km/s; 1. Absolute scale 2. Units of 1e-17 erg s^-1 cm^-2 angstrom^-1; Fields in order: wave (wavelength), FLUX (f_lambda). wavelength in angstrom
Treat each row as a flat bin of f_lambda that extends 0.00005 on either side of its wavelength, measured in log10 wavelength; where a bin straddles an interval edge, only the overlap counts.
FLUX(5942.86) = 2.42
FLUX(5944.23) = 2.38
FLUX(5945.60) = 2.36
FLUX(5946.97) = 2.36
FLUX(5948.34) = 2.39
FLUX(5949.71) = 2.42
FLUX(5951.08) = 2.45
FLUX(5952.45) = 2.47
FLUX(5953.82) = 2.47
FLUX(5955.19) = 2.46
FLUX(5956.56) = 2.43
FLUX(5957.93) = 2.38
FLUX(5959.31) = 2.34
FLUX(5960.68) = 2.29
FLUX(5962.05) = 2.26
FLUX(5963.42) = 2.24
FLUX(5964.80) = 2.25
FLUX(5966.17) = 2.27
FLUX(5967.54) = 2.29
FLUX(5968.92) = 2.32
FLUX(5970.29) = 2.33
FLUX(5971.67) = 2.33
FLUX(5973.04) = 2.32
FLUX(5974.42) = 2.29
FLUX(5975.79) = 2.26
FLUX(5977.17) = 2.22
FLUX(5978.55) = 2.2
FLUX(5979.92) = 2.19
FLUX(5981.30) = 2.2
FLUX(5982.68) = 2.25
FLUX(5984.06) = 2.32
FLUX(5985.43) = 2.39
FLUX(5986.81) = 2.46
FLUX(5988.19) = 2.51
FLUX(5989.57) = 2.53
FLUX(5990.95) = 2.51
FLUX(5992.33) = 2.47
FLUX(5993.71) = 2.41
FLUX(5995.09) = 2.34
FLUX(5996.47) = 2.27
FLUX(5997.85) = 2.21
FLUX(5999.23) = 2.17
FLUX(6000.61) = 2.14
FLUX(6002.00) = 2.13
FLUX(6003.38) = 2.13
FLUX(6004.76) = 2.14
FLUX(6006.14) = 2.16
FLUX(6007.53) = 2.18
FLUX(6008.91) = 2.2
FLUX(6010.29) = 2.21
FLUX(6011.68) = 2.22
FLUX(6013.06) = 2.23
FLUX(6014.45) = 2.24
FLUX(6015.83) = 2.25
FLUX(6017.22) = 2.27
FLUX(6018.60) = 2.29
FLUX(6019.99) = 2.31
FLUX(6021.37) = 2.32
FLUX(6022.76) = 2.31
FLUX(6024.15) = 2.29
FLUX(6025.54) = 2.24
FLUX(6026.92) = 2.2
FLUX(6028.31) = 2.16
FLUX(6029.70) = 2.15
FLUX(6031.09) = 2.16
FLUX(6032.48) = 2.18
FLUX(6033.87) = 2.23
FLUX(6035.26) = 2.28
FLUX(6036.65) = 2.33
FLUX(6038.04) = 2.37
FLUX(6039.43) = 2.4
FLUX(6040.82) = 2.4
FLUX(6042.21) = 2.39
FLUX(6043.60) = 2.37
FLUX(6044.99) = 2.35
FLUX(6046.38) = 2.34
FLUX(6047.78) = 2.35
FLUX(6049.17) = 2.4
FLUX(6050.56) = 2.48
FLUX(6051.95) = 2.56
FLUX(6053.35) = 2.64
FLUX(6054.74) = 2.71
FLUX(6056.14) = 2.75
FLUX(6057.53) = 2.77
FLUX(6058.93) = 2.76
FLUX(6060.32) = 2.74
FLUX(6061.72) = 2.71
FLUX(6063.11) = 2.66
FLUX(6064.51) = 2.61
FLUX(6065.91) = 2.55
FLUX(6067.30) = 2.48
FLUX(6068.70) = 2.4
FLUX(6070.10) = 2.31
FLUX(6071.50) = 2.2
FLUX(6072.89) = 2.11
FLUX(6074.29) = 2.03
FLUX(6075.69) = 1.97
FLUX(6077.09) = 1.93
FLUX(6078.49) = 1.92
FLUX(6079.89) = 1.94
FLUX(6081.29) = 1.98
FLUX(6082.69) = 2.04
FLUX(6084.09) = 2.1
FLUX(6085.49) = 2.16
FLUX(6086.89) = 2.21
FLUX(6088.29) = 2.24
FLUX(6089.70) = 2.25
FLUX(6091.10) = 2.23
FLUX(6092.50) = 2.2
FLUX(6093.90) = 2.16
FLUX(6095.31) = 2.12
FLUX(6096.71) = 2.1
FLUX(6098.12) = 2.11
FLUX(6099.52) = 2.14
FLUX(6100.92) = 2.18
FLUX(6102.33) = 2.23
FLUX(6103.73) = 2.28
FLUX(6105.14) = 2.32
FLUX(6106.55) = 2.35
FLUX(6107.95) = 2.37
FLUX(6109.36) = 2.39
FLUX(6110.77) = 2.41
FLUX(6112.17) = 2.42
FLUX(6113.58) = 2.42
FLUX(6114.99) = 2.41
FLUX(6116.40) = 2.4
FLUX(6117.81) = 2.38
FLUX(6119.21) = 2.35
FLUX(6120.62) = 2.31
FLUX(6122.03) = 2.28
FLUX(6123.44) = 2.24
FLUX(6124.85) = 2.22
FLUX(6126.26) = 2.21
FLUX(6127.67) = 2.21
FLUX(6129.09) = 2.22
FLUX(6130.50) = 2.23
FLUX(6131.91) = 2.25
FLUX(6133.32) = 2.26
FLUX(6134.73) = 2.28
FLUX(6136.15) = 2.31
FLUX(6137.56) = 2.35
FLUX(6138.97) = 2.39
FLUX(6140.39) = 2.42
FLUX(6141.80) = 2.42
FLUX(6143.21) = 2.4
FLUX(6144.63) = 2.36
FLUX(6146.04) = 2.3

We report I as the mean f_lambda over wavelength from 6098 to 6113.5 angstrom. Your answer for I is 2.3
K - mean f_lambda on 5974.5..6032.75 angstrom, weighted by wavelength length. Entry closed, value 2.26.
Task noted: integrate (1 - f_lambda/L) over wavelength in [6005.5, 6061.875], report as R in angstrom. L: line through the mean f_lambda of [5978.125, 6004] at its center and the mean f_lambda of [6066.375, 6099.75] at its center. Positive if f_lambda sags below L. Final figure -3.33 angstrom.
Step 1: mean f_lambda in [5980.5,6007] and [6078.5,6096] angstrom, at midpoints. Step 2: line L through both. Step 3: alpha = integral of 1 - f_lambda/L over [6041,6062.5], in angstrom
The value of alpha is -3.5 angstrom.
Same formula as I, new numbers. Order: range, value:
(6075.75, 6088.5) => 2.05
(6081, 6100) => 2.15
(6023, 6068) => 2.44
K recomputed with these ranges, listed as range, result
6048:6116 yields 2.32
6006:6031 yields 2.23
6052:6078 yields 2.46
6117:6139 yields 2.28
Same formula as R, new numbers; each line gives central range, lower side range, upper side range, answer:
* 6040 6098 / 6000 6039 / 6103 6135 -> -1.6 angstrom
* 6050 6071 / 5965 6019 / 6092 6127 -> -3.0 angstrom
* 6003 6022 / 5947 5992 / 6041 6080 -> 1.2 angstrom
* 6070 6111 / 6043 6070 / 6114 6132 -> 4.3 angstrom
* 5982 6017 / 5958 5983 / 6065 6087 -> -0.7 angstrom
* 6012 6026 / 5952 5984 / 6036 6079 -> 0.6 angstrom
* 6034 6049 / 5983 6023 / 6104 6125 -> -0.3 angstrom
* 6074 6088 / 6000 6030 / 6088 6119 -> 1.4 angstrom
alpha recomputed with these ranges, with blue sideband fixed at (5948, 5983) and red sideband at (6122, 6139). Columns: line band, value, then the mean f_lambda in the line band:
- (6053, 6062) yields -1.7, 2.73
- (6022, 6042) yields 0.2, 2.27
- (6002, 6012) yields 0.6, 2.17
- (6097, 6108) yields 0.2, 2.23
